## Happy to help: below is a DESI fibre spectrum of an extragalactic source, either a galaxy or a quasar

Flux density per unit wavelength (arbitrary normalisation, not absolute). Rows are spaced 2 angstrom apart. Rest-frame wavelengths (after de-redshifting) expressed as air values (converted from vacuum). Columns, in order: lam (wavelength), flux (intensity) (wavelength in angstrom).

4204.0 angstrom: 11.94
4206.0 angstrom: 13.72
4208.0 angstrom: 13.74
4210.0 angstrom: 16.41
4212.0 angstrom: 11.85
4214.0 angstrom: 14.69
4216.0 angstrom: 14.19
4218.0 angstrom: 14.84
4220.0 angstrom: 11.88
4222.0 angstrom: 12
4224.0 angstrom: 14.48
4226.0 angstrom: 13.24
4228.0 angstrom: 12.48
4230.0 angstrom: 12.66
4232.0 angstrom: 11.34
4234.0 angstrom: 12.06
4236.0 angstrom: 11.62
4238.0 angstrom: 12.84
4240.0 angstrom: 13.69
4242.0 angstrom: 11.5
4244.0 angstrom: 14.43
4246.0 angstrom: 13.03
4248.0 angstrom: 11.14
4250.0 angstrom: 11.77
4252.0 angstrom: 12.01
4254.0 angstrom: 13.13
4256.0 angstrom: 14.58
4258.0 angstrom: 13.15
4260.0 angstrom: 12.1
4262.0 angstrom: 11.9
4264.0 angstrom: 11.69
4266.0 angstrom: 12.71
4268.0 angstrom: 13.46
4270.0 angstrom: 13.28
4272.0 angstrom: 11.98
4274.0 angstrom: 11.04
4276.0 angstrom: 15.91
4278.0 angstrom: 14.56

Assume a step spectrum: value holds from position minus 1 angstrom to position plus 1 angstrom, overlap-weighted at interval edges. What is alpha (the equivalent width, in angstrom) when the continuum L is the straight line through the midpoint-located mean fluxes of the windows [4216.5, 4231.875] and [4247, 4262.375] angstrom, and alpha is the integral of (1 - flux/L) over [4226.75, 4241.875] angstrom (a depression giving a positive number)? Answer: 0.6 angstrom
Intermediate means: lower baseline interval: 13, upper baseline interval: 12.5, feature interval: 12.3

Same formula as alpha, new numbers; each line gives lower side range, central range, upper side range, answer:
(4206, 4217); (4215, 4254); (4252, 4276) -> 2.4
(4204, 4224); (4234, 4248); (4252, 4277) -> 0.6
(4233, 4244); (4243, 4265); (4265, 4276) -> 0.1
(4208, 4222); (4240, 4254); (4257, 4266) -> 0.3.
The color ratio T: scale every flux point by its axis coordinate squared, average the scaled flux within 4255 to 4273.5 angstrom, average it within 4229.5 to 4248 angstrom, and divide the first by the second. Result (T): 1.0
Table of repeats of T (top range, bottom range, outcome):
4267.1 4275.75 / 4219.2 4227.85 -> 1.01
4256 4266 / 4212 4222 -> 0.94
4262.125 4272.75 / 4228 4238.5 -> 1.06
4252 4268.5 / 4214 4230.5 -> 0.98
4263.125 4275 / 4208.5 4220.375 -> 0.90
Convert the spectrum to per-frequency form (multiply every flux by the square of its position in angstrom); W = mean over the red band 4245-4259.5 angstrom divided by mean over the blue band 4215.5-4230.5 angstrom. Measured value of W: 1.0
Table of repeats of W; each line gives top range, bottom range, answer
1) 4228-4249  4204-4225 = 0.92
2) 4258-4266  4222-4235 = 0.98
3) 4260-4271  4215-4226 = 0.95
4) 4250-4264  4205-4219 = 0.91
